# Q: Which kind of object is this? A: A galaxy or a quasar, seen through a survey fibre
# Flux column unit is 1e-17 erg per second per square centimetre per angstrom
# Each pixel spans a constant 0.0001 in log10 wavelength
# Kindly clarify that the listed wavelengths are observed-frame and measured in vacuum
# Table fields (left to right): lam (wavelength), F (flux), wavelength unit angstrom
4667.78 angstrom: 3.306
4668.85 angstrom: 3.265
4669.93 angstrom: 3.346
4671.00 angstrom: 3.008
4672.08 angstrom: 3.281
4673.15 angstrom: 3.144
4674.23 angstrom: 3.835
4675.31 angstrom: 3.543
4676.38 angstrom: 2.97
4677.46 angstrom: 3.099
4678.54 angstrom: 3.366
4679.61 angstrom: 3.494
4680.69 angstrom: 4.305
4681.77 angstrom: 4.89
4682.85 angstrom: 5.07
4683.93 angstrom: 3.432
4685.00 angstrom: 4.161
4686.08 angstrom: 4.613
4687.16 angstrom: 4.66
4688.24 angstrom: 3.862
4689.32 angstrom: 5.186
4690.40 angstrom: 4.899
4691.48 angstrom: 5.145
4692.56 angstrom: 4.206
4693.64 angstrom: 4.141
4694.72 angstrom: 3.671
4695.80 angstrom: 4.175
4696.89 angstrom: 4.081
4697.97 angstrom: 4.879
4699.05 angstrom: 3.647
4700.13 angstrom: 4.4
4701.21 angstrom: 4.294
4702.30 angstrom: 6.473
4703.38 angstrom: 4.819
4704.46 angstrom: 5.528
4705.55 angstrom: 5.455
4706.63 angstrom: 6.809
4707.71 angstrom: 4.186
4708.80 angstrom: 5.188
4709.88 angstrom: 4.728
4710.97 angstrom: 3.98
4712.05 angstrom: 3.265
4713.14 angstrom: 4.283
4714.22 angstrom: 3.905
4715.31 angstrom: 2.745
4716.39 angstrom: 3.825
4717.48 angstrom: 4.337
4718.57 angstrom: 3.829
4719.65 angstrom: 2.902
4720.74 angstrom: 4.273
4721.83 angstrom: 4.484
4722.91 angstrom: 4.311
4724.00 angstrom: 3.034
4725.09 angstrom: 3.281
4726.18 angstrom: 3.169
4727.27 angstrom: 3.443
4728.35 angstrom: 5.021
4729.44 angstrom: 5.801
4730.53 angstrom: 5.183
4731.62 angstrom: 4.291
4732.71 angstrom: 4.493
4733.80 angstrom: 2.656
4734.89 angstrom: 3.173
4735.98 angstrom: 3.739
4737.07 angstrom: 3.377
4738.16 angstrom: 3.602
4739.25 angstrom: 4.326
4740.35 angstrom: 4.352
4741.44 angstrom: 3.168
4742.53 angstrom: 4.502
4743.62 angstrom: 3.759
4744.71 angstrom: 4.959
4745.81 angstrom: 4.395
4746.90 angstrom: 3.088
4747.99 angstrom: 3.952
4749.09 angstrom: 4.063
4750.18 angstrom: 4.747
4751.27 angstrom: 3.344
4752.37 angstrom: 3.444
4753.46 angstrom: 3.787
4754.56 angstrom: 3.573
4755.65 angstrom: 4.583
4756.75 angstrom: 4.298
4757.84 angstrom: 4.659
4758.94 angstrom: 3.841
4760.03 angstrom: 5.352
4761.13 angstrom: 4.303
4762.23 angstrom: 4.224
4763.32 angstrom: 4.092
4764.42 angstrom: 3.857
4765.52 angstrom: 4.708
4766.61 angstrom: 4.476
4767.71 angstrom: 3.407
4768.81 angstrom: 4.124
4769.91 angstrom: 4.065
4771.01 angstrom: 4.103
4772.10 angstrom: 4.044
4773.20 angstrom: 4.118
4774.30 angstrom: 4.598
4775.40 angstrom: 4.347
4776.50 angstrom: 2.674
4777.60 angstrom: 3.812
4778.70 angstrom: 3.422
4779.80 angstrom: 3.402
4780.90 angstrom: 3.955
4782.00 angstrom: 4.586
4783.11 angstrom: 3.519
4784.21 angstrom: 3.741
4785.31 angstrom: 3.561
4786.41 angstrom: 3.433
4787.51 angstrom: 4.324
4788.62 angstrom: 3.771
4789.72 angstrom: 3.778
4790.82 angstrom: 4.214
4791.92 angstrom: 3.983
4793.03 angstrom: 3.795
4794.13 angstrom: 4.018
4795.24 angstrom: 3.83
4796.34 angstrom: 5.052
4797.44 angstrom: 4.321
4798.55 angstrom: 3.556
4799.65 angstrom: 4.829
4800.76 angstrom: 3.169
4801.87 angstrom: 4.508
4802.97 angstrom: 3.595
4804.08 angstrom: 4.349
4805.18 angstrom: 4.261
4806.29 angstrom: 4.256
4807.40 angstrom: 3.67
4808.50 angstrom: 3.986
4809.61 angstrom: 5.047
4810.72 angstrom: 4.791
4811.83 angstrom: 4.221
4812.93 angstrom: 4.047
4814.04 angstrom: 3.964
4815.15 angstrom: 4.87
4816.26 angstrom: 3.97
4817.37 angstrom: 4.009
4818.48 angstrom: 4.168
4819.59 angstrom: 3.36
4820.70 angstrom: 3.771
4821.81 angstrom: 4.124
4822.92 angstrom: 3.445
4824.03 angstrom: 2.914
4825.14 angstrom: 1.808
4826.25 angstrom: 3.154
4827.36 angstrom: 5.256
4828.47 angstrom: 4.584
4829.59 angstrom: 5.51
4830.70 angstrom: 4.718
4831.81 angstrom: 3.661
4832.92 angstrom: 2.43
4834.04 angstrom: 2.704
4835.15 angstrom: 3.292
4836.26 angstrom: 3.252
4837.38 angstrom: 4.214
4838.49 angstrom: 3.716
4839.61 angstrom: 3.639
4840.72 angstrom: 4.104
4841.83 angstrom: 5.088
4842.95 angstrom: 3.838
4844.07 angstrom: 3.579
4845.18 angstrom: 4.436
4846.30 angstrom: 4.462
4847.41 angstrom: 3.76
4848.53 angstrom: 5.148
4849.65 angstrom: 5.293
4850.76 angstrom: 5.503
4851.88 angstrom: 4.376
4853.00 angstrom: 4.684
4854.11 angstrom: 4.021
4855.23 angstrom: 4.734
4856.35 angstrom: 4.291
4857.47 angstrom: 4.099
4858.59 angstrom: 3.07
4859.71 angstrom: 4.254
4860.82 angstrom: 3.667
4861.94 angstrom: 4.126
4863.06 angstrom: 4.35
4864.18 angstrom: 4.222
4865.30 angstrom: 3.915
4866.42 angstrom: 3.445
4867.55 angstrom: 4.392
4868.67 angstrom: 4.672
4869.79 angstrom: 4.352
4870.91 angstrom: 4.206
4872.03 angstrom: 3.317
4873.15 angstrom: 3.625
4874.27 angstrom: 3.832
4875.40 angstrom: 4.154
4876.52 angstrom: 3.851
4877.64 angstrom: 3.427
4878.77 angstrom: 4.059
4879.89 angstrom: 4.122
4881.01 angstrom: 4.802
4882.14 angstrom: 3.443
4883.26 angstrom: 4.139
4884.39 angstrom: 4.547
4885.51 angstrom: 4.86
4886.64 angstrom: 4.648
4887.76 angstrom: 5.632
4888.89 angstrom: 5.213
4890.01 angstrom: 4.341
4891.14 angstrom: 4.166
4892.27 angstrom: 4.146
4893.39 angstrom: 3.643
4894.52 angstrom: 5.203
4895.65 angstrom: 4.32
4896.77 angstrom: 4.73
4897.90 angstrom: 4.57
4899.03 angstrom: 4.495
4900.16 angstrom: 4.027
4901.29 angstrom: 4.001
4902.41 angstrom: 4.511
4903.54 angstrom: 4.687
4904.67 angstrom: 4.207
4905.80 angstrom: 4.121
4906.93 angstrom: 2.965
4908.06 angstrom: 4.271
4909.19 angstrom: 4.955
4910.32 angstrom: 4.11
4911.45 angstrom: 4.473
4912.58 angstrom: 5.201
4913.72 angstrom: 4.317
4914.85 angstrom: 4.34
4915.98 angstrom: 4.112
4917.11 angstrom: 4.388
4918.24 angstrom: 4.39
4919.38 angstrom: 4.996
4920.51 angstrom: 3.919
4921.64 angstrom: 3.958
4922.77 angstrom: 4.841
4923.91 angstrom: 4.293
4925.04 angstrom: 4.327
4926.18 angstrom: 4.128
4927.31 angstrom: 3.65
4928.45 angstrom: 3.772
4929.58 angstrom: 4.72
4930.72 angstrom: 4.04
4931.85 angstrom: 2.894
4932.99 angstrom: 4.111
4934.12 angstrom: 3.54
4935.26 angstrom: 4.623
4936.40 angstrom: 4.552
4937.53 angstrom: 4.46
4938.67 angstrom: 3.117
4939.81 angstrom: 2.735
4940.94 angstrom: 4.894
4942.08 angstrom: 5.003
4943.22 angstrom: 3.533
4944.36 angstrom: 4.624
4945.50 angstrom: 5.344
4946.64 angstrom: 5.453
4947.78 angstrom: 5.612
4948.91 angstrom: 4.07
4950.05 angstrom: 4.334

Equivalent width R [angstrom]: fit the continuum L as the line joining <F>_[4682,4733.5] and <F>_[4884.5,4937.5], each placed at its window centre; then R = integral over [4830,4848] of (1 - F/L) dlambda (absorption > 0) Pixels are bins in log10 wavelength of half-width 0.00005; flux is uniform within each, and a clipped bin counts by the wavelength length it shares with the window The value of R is 2.2 angstrom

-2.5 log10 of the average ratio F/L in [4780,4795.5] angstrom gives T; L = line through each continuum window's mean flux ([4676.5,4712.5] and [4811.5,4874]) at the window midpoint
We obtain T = 0.08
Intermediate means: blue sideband 4.47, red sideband 4.03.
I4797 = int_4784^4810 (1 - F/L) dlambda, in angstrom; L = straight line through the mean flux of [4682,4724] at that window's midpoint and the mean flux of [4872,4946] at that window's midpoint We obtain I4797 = 1.8 angstrom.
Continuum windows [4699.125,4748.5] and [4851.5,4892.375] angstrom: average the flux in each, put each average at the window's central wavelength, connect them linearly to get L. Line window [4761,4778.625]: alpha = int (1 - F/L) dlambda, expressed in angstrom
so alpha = 0.7 angstrom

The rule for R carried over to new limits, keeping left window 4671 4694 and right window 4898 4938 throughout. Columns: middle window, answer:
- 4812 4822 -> 0.3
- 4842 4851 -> -0.7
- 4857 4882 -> 1.3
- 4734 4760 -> 0.9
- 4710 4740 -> 1.3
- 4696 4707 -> -2.5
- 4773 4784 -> 0.8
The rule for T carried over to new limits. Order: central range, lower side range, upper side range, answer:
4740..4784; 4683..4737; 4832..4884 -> 0.04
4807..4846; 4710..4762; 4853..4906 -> 0.06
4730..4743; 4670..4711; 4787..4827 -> 0.08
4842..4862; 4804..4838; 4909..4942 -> -0.08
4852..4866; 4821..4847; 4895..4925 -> -0.03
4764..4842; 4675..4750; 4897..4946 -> 0.07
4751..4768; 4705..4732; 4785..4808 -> -0.01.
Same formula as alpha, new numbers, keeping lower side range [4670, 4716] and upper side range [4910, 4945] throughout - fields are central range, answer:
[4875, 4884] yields 0.4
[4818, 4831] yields 1.0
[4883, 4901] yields -1.4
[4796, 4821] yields 0.4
